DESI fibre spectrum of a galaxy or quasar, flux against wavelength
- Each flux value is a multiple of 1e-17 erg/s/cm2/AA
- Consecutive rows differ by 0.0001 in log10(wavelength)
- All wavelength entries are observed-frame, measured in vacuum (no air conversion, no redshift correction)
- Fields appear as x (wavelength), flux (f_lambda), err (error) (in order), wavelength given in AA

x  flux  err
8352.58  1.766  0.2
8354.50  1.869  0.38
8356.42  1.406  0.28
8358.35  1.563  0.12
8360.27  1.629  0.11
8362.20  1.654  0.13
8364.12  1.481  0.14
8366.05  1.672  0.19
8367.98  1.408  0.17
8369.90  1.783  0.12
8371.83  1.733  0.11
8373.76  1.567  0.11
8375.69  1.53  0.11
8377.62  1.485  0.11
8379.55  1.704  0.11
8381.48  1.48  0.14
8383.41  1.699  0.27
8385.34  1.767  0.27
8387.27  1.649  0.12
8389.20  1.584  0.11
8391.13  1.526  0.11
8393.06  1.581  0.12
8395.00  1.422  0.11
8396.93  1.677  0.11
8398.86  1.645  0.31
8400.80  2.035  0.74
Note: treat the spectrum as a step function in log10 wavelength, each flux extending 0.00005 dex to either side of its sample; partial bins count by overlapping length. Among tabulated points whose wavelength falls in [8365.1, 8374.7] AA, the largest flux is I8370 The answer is 1.783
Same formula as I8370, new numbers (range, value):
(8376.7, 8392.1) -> 1.767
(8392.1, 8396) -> 1.581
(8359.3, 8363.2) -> 1.654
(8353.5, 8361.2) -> 1.869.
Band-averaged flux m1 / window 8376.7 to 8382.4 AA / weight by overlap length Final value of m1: 1.56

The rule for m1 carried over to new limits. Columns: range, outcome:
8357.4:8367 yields 1.6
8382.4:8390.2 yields 1.67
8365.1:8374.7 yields 1.63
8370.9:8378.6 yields 1.58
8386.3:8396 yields 1.55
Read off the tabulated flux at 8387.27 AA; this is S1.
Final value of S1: 1.649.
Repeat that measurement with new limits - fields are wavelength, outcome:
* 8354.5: 1.869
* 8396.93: 1.677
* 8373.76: 1.567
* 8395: 1.422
